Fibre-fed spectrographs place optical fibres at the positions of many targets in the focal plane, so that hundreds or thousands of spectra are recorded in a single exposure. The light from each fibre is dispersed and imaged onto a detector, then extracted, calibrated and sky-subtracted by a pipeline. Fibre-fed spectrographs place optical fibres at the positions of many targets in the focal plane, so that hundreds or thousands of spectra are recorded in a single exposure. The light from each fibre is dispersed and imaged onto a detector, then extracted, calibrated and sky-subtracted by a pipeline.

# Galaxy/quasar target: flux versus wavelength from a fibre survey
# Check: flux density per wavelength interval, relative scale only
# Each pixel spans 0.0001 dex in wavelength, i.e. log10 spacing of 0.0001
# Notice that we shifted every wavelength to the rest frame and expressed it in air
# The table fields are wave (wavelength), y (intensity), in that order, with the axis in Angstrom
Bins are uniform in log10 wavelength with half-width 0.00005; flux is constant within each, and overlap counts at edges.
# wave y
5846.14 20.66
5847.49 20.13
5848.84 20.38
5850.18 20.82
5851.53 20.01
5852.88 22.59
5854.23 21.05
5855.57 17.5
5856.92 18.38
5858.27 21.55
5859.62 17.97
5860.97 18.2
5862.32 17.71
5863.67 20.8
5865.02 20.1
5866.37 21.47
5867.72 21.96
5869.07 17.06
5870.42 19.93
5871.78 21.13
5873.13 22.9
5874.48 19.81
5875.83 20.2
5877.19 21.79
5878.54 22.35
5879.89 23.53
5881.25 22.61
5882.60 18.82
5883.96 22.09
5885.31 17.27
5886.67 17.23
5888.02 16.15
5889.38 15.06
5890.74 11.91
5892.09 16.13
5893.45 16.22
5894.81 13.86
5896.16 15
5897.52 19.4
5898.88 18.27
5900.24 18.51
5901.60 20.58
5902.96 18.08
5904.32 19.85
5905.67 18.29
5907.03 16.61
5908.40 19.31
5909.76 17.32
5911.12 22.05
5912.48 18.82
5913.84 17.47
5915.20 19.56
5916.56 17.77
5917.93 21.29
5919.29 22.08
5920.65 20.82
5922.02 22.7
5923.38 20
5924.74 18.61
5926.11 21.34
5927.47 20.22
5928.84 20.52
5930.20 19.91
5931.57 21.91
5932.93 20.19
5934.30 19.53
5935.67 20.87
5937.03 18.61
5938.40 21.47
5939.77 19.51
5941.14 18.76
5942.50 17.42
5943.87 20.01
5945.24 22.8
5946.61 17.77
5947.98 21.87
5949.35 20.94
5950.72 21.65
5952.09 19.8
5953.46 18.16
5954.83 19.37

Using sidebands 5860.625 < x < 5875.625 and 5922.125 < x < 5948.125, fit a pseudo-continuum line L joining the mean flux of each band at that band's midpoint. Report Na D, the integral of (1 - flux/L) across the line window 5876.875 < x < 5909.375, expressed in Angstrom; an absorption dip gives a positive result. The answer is 3.05 Angstrom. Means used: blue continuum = 20.1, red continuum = 20.1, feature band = 18.2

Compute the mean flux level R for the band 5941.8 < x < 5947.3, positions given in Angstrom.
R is 19.5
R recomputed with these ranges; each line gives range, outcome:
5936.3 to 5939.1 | 20.1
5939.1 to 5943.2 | 18.6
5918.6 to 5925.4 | 20.9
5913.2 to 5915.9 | 18.6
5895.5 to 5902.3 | 18.3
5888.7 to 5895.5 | 14.6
